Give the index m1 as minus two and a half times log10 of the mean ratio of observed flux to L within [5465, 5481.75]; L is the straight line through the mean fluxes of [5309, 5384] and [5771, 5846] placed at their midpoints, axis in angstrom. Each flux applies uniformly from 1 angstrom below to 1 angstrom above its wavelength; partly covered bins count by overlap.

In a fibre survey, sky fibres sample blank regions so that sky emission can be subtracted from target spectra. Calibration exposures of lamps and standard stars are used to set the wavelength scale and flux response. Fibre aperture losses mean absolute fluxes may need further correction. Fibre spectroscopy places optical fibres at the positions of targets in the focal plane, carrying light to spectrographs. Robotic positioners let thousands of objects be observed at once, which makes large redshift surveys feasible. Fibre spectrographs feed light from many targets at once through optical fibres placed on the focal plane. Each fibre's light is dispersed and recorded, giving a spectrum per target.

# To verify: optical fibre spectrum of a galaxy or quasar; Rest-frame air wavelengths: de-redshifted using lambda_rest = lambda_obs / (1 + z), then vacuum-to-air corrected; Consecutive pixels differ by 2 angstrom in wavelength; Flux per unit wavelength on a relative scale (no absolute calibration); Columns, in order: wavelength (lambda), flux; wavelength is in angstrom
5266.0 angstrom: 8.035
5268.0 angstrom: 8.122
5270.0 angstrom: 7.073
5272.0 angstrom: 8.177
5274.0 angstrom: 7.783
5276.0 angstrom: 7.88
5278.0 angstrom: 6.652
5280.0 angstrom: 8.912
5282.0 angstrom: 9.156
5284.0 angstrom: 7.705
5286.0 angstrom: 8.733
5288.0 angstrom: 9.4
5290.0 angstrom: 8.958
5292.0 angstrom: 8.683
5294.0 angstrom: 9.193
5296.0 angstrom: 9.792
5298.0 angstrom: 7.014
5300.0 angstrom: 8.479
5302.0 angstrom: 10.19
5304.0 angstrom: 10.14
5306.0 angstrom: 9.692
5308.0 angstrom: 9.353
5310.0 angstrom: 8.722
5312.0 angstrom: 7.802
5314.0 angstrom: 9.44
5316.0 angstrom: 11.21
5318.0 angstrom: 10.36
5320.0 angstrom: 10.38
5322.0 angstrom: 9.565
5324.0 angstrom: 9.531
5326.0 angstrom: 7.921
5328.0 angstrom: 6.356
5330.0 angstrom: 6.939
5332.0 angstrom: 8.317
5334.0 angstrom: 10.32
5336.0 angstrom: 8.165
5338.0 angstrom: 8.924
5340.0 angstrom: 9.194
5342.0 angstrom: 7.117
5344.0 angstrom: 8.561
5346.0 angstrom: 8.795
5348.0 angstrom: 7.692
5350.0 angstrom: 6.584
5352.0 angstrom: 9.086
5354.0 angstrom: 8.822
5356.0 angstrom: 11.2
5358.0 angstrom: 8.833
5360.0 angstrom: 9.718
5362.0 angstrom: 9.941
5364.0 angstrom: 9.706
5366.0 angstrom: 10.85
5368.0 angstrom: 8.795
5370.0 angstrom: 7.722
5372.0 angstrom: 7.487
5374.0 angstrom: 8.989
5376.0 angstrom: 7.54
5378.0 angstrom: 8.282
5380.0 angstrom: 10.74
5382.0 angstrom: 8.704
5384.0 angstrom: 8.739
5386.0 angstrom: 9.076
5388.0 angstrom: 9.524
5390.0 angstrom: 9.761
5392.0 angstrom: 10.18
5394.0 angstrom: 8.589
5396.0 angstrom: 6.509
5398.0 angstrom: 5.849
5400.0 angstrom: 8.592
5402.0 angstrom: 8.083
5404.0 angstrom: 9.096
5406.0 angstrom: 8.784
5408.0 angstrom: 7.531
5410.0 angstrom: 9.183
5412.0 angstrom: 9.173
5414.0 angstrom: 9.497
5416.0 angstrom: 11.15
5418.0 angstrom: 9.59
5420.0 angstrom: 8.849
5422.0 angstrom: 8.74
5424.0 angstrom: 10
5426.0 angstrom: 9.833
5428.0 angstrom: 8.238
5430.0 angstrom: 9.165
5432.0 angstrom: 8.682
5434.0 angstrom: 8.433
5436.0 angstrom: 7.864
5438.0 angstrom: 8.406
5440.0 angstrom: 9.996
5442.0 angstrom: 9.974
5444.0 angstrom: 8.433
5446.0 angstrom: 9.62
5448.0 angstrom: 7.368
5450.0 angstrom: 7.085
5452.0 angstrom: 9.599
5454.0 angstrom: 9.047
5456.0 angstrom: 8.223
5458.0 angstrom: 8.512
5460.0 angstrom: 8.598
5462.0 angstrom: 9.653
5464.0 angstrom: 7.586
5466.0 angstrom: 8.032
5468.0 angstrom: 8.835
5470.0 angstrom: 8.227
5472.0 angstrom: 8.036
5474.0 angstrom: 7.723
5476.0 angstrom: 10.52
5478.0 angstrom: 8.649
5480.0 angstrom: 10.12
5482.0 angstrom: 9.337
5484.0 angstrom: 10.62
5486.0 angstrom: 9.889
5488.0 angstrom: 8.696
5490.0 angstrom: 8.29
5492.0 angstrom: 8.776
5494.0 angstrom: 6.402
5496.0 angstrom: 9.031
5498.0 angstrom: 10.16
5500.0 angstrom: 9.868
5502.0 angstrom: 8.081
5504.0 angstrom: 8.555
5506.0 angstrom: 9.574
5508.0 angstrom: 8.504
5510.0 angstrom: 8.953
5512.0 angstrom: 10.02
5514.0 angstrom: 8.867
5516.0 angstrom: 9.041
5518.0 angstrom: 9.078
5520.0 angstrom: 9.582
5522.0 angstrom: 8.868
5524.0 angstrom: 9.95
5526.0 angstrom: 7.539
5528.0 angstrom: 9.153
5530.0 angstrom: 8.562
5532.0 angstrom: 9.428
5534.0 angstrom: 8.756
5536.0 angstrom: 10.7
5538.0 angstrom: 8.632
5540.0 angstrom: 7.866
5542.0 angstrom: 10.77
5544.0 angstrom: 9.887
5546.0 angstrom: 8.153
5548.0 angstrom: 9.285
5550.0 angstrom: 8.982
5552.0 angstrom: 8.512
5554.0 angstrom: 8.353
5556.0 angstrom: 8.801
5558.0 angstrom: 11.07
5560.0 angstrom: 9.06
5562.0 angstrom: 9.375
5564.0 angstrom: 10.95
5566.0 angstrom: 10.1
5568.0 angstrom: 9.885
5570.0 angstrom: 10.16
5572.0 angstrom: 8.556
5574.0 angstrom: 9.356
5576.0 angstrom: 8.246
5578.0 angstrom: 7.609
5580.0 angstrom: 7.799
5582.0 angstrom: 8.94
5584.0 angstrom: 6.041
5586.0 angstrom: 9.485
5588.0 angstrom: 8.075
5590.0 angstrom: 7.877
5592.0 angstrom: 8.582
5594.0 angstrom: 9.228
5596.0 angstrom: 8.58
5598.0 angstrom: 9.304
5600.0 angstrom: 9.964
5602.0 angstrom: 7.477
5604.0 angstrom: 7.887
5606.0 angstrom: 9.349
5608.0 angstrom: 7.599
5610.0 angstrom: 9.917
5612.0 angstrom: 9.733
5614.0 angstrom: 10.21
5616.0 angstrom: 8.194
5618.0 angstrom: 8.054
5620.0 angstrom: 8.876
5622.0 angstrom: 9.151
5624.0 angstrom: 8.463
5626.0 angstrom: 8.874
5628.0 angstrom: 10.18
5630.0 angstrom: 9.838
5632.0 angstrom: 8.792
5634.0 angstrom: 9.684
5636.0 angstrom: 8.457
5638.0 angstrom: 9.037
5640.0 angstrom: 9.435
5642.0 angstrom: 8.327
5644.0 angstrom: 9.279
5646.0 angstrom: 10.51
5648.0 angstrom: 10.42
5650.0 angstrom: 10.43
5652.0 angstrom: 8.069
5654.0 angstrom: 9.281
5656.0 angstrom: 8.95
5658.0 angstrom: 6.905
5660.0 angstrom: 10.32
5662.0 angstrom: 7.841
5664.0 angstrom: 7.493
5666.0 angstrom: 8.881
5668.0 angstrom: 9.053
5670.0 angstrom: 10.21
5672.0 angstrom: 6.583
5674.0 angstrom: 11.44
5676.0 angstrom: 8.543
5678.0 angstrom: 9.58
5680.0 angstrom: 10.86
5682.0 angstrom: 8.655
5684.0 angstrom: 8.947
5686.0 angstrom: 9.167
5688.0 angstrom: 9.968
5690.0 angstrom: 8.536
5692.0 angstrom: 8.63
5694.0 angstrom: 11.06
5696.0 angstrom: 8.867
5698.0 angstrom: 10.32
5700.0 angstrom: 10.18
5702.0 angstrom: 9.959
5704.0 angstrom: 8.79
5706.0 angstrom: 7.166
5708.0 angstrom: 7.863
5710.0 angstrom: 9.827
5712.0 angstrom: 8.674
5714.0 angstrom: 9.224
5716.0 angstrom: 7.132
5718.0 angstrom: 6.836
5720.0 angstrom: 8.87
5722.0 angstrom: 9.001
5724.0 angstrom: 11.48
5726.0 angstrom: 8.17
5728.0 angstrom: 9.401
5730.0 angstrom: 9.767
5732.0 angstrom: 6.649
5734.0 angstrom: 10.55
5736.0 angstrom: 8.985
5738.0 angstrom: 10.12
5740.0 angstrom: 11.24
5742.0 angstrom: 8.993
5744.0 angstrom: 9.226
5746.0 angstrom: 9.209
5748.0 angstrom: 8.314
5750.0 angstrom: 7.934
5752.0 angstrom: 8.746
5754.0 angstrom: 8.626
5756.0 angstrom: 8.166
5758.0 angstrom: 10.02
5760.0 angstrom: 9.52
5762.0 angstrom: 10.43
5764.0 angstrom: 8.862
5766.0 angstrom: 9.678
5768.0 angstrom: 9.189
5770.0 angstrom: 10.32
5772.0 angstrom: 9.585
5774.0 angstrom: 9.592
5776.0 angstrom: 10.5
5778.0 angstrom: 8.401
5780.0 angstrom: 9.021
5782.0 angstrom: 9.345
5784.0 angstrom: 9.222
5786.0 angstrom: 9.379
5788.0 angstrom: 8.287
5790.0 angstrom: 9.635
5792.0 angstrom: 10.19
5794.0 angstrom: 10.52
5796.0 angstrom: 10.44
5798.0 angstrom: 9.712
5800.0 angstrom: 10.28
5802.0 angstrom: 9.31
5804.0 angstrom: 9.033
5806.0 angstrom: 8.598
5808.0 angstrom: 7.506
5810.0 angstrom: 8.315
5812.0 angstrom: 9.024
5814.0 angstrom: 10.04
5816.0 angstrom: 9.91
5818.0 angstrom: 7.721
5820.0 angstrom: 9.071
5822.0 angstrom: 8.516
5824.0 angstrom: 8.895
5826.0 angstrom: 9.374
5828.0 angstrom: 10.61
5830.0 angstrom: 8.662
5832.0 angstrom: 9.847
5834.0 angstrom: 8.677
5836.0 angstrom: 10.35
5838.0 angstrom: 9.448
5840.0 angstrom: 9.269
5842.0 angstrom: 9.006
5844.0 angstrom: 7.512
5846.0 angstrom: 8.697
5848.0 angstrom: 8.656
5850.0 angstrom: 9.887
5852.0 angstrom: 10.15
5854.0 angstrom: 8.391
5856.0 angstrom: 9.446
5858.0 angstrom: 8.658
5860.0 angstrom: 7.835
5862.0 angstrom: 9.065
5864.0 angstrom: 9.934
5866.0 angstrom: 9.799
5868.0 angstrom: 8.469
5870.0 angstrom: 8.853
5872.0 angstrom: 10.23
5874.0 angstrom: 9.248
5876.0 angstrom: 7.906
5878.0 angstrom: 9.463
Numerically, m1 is 0.02 mag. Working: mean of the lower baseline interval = 8.87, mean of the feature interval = 8.79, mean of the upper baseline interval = 9.26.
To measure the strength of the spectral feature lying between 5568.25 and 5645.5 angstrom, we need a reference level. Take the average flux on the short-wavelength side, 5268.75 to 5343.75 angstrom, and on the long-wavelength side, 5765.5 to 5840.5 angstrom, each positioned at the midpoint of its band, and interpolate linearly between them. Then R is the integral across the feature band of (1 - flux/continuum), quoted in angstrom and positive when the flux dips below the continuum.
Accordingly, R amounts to 2.4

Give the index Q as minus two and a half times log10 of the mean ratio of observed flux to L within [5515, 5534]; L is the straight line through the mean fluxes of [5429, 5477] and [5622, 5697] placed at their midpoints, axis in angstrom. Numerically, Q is -0.02 mag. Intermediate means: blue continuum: 8.65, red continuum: 9.18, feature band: 9.01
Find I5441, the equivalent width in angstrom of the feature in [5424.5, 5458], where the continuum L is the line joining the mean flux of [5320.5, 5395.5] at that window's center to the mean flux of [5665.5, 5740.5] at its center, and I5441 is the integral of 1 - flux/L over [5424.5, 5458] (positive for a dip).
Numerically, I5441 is 0.53 angstrom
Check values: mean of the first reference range 8.81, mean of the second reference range 9.18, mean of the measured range 8.76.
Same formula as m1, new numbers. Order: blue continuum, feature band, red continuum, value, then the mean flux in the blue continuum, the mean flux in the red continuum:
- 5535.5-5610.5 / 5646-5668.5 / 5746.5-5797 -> 0.020 mag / 8.94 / 9.36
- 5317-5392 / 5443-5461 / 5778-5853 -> 0.058 mag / 8.89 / 9.24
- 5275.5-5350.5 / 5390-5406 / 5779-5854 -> 0.071 mag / 8.75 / 9.23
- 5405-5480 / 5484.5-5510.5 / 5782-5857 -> 0.006 mag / 8.85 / 9.23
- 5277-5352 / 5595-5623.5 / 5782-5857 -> 0.020 mag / 8.76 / 9.23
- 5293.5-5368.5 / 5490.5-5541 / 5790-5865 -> 0.017 mag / 9.02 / 9.21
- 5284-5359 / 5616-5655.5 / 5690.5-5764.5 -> -0.016 mag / 8.89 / 9.1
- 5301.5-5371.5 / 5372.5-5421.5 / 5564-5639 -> 0.019 mag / 9.01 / 8.88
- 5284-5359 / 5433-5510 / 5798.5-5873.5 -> 0.019 mag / 8.89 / 9.11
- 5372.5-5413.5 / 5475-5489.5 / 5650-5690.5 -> -0.104 mag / 8.64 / 9.01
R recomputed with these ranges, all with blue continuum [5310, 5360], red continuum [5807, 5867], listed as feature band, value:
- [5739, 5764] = -0.4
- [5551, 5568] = -1.2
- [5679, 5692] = -0.4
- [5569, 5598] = 1.5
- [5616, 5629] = 0.1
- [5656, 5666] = 0.8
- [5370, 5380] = 0.6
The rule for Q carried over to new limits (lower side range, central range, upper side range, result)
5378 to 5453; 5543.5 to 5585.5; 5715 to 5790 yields 0.00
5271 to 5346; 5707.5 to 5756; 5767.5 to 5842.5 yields 0.04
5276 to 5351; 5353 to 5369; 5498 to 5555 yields -0.11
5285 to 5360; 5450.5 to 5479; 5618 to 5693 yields 0.05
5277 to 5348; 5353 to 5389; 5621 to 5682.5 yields -0.03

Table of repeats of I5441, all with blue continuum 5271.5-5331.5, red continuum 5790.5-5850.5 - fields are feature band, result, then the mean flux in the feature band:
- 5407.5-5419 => -0.69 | 9.43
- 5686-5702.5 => -0.94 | 9.65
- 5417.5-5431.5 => -0.41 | 9.17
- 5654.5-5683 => 0.48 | 8.96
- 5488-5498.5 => 0.58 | 8.47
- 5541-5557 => -0.15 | 9.09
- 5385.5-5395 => -0.61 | 9.44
